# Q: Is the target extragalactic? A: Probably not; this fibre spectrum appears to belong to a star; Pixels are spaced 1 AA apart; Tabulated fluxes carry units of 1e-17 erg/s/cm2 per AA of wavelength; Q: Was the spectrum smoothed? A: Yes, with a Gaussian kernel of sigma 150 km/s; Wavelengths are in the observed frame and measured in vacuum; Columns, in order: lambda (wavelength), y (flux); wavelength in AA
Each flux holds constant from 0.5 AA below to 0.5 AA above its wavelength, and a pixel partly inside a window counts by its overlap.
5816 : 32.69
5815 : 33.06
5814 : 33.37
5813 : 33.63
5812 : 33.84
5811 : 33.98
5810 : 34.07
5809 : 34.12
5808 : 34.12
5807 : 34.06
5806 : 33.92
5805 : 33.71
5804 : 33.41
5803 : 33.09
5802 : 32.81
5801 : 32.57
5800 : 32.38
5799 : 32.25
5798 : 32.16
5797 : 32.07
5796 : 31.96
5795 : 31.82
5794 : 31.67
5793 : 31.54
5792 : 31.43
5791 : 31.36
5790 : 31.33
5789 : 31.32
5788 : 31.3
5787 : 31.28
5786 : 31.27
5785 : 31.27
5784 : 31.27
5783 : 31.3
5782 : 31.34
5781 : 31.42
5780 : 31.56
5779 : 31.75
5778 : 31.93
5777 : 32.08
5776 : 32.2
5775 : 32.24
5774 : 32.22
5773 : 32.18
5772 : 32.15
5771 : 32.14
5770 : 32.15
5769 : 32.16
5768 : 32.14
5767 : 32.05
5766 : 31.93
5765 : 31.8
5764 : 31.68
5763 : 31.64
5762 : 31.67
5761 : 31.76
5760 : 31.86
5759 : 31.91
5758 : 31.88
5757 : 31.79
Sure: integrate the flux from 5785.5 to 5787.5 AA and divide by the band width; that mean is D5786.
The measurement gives 31.3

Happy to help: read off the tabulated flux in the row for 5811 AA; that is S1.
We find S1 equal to 33.98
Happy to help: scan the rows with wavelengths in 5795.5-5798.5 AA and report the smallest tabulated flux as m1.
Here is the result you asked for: 31.96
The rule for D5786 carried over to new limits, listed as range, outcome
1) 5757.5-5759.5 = 31.9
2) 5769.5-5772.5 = 32.1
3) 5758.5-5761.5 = 31.8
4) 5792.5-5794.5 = 31.6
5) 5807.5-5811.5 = 34.1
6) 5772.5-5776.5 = 32.2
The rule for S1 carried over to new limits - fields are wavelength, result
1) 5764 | 31.68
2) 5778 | 31.93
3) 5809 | 34.12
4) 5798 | 32.16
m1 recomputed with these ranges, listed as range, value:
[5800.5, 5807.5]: 32.57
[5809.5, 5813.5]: 33.63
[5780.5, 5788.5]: 31.27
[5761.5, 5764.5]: 31.64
